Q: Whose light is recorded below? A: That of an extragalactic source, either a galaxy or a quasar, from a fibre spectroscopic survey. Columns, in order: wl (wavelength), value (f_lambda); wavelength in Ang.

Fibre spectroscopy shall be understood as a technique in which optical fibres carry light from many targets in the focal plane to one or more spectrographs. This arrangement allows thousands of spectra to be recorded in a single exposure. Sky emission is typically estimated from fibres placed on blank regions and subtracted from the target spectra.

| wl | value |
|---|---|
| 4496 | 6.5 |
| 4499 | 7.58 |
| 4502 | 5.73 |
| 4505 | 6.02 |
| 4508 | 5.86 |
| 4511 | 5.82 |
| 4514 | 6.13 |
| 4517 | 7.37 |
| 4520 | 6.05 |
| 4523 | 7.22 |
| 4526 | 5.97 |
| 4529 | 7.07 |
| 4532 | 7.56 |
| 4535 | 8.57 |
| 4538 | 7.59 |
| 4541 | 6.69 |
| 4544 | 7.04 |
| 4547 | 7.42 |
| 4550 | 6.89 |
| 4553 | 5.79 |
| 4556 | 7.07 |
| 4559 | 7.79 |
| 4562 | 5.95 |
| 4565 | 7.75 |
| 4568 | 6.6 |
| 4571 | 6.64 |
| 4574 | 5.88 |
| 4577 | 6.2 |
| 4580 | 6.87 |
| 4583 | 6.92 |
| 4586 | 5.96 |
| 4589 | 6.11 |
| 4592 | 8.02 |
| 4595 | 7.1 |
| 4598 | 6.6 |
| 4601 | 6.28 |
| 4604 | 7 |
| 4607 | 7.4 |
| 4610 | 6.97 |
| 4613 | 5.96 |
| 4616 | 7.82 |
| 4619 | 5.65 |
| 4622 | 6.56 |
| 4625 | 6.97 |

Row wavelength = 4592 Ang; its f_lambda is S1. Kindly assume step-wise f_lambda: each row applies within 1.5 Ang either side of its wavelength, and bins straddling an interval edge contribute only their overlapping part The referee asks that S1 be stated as 8.02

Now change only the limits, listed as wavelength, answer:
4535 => 8.57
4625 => 6.97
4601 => 6.28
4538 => 7.59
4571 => 6.64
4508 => 5.86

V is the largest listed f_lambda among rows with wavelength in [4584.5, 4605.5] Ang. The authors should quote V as 8.02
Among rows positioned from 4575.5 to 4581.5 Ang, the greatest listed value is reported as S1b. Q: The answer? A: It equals 6.87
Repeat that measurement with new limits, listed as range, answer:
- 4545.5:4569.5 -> 7.79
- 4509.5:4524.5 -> 7.37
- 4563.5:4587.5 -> 7.75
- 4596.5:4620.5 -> 7.82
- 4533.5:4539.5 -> 8.57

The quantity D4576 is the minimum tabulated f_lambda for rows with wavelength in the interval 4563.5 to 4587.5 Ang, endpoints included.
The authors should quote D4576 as 5.88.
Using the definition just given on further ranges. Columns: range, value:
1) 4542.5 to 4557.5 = 5.79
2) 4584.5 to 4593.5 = 5.96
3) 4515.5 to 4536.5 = 5.97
